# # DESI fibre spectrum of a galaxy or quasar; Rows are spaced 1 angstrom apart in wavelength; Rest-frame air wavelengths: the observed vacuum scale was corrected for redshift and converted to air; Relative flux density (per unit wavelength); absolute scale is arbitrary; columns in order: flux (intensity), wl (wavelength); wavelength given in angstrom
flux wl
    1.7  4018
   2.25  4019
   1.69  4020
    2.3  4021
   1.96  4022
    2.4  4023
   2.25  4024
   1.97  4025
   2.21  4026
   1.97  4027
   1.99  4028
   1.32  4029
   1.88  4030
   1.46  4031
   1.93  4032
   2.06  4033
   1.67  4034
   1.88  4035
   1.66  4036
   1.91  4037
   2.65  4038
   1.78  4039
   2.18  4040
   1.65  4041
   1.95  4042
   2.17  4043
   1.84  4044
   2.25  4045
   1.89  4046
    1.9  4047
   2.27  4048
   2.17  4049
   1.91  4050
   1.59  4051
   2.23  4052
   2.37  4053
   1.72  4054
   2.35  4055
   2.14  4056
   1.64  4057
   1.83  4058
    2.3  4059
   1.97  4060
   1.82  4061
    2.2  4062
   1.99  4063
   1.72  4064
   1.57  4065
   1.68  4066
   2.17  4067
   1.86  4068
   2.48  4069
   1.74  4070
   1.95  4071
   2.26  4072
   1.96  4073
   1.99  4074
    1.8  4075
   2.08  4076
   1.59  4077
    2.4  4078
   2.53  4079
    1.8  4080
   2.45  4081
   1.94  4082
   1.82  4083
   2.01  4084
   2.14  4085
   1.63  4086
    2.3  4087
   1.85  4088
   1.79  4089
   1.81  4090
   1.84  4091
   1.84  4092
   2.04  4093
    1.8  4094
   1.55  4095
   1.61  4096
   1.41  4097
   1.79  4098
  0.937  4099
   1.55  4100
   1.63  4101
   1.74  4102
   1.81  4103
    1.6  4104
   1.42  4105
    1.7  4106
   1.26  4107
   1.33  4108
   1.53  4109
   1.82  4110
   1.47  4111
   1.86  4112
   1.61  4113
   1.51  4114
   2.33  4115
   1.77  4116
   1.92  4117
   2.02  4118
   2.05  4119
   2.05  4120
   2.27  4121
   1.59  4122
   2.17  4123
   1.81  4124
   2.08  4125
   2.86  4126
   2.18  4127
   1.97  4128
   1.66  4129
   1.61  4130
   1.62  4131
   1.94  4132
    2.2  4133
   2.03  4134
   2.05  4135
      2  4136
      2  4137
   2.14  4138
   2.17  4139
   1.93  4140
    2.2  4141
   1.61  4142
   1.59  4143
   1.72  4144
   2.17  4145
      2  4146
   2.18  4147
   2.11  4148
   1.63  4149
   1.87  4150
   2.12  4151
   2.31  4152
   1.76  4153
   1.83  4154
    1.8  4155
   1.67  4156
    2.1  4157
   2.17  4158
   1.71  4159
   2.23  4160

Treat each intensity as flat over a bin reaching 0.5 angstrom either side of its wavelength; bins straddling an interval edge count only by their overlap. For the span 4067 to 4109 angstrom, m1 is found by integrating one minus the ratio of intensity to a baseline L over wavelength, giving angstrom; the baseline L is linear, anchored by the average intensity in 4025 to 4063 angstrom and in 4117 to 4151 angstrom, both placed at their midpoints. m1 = 3.07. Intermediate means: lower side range 1.97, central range 1.83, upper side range 1.99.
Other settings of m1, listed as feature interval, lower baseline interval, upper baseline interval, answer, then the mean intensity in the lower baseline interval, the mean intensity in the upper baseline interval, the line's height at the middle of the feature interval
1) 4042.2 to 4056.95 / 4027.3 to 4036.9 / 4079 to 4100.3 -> -2.1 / 1.77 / 1.82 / 1.79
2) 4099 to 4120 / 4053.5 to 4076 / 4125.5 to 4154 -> 3.1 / 1.96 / 1.98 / 1.98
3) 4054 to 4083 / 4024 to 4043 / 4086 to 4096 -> -2.0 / 1.91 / 1.84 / 1.87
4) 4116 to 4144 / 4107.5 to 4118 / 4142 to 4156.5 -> -2.7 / 1.73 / 1.9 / 1.81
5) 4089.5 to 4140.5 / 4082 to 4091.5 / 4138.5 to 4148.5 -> 3.1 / 1.91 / 1.97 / 1.94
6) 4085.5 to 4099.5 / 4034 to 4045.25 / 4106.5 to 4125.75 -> 1.1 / 1.97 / 1.83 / 1.87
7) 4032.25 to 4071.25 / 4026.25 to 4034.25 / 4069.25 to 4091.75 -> -2.0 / 1.8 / 1.99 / 1.88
